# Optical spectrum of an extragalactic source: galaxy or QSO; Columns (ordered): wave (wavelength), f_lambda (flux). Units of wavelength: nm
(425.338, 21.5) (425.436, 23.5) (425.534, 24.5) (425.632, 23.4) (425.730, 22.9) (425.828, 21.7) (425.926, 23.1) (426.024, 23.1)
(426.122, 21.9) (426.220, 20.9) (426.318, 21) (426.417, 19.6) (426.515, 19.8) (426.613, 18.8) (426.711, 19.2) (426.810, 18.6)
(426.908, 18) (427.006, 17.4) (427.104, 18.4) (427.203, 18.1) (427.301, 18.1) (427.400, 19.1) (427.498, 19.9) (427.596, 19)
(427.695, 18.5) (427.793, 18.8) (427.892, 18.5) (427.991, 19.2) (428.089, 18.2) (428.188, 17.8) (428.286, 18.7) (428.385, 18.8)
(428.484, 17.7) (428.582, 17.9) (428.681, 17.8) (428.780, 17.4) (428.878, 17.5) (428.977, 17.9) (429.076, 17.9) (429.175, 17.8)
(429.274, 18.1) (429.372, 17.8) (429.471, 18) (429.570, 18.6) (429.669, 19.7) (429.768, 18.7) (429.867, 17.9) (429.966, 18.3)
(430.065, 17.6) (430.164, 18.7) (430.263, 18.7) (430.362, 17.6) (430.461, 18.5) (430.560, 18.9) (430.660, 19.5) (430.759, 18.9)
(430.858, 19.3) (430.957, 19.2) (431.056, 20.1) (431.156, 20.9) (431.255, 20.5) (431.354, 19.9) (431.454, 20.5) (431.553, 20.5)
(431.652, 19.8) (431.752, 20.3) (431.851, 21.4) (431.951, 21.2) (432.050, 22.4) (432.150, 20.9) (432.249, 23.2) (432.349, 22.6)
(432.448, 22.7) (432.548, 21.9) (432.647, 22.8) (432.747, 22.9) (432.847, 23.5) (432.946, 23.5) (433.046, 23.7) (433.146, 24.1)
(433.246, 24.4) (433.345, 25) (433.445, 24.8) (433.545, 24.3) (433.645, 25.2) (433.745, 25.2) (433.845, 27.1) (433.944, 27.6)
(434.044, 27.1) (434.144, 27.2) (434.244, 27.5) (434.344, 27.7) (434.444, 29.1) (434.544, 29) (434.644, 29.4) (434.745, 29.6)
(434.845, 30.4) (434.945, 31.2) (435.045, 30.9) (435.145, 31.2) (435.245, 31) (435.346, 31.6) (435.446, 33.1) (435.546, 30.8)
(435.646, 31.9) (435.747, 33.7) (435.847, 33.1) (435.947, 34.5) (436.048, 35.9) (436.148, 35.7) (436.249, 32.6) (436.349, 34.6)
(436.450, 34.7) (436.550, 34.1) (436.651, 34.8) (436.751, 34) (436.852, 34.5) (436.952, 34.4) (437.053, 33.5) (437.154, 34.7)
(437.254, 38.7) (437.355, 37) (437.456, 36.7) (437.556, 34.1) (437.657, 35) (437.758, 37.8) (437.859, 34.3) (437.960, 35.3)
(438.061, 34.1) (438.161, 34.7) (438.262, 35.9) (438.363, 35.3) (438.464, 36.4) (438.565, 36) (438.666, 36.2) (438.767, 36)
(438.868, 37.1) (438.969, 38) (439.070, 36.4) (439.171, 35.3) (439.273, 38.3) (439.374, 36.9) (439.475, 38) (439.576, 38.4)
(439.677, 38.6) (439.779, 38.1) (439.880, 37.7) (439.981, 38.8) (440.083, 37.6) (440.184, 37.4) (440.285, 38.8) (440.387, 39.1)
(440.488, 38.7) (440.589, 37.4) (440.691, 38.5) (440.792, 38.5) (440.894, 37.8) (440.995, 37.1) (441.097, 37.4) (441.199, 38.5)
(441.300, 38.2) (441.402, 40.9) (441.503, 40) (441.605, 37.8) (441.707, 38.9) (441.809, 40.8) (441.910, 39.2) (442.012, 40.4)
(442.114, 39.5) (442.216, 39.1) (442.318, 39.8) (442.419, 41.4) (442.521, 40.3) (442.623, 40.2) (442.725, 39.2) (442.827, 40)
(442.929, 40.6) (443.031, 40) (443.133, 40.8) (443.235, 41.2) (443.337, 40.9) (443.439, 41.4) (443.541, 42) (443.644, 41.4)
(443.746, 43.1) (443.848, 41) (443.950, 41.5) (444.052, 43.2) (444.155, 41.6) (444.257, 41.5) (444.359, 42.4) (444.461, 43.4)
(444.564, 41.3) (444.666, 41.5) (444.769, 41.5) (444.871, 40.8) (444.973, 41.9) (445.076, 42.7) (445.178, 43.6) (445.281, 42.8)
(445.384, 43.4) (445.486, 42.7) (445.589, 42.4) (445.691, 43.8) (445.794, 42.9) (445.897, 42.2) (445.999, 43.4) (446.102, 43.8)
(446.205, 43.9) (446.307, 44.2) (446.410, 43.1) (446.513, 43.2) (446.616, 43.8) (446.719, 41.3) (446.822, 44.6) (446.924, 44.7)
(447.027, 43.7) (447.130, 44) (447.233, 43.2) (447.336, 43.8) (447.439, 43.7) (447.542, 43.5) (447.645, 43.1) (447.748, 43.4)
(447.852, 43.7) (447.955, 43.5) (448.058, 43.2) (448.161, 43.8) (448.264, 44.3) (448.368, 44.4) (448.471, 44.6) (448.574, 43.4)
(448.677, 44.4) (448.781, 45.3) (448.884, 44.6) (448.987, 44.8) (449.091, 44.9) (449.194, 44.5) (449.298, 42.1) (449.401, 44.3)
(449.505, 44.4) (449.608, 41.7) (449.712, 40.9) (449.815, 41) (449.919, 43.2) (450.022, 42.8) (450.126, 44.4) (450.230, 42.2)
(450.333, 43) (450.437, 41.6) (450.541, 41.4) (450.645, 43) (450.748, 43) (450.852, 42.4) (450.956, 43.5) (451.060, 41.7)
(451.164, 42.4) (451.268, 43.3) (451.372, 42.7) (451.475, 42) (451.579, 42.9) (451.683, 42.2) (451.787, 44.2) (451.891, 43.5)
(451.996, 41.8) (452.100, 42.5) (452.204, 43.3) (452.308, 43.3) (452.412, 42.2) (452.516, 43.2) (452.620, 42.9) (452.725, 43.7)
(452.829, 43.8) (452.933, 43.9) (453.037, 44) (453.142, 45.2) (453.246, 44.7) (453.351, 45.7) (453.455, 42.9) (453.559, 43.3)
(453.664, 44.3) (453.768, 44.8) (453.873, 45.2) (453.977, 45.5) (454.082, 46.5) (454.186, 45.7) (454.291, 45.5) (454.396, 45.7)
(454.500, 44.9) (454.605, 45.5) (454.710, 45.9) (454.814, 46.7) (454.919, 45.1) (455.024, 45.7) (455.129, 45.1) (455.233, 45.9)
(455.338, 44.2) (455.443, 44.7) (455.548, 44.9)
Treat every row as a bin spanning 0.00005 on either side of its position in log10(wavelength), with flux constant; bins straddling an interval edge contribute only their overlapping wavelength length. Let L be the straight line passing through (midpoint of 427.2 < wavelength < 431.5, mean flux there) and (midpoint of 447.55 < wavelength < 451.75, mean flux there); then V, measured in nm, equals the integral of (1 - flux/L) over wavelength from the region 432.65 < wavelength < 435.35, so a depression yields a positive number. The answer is -0.301 nm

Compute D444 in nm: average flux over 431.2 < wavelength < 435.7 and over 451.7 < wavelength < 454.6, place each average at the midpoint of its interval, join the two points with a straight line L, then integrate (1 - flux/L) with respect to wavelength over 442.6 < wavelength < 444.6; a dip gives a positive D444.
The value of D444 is -0.353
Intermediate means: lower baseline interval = 25.6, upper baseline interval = 44.1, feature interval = 41.3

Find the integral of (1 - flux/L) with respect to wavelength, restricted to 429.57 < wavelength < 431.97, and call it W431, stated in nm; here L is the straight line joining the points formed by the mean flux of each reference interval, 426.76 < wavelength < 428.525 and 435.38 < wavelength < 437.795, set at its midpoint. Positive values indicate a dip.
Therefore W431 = 0.47 nm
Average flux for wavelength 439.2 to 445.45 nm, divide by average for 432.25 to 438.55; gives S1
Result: 1.31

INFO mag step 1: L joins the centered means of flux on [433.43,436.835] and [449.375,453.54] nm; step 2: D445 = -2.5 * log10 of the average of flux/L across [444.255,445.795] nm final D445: -0.115 mag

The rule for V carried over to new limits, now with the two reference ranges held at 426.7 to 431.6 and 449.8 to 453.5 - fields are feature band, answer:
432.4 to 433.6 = -0.043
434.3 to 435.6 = -0.284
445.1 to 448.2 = -0.477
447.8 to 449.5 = -0.184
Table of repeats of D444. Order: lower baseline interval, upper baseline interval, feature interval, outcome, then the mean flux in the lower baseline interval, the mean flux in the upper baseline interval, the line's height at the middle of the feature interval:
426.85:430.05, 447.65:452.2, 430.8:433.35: 0.09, 18.3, 43.2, 22.5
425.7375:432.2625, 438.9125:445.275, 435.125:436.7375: -0.17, 19.3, 39.8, 30.1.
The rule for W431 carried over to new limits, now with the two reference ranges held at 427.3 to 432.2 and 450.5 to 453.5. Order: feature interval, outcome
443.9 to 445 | -0.22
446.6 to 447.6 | -0.15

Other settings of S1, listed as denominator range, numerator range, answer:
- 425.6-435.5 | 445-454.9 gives 2.00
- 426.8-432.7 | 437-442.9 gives 1.96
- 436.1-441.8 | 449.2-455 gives 1.19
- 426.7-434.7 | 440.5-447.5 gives 1.98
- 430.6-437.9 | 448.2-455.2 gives 1.57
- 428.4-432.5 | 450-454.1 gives 2.24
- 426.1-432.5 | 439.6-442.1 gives 2.01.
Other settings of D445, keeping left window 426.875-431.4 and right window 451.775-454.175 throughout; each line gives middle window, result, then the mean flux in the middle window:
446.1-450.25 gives -0.127 mag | 43.6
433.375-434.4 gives -0.119 mag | 26.4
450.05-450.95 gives -0.035 mag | 42.7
